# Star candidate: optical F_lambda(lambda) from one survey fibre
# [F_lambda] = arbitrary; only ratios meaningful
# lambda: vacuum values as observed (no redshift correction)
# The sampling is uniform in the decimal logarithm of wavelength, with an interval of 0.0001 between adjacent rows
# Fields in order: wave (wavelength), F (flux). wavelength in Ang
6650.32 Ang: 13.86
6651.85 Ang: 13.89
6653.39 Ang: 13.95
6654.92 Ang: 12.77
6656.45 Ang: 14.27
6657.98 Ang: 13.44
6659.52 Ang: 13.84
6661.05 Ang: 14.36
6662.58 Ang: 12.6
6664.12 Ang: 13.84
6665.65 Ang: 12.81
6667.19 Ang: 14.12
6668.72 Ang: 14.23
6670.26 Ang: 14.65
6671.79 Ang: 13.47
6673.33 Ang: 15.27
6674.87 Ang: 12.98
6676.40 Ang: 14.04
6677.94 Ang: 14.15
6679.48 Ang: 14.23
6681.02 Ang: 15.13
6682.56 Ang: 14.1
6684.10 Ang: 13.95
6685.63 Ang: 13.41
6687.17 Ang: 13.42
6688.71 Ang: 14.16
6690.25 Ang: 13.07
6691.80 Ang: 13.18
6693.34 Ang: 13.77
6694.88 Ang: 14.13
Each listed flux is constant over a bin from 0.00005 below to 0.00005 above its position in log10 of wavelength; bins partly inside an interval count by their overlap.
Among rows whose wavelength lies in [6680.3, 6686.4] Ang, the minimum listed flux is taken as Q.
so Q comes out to 13.41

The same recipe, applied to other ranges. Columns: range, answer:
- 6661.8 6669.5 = 12.6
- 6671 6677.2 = 12.98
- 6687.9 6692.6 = 13.07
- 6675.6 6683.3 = 14.04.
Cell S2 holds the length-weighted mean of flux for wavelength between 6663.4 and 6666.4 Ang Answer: 13.3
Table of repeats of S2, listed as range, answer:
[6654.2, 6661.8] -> 13.7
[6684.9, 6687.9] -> 13.4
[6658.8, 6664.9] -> 13.7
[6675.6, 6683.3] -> 14.3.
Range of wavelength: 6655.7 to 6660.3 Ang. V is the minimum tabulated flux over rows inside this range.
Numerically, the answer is 13.44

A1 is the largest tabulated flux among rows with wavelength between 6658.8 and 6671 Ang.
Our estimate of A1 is 14.65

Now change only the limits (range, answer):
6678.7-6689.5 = 15.13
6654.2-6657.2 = 14.27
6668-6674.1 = 15.27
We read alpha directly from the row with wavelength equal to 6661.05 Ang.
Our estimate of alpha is 14.36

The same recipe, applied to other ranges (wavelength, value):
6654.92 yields 12.77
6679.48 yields 14.23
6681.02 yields 15.13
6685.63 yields 13.41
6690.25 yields 13.07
